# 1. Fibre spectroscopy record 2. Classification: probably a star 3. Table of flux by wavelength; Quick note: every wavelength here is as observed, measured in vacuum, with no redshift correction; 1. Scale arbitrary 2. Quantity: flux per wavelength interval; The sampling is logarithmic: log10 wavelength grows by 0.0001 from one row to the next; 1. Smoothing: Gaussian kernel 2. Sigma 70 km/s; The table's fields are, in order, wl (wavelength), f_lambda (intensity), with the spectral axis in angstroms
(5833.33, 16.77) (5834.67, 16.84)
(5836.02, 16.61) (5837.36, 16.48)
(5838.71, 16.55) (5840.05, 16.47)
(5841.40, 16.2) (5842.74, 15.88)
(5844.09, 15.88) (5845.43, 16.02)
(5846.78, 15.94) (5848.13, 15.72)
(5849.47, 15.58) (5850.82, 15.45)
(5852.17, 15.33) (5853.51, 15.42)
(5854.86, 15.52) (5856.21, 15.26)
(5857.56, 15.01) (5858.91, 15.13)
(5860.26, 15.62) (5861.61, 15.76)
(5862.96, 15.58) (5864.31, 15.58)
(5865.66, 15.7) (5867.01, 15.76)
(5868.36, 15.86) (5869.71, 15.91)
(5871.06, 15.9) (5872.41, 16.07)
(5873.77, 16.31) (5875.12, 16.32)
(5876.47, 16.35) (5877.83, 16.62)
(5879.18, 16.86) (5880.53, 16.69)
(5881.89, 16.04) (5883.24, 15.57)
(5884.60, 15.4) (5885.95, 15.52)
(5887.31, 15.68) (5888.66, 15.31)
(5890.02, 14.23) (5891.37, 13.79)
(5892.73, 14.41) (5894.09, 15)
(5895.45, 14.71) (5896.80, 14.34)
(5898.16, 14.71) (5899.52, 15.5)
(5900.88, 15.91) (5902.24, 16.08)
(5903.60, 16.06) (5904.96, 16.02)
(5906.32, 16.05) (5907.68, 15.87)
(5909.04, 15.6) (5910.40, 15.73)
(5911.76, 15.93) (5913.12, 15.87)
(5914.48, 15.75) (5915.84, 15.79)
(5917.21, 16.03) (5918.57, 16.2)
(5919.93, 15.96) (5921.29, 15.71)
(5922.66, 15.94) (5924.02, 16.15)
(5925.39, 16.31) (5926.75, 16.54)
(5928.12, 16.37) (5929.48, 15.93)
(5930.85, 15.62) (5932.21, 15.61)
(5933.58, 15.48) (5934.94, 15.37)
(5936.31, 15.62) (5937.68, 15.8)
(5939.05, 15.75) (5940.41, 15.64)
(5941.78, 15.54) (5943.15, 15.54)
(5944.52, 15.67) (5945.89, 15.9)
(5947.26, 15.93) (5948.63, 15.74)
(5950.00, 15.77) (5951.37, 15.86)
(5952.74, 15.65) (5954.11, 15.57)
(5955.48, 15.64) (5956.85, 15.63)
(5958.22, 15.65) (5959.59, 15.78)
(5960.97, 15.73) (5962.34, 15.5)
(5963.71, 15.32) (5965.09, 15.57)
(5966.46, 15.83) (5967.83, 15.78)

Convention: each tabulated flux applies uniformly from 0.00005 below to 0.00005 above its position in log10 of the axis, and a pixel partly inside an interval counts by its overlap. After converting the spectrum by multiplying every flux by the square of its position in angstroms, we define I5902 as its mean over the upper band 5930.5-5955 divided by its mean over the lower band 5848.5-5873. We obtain 1.03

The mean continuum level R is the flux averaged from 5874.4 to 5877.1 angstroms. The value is 16.4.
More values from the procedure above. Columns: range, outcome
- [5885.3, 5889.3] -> 15.5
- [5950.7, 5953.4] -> 15.8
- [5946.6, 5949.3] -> 15.8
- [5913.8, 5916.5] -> 15.8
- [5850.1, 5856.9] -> 15.4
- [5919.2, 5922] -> 15.8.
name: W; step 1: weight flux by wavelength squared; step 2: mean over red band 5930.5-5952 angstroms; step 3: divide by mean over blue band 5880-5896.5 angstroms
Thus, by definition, 1.05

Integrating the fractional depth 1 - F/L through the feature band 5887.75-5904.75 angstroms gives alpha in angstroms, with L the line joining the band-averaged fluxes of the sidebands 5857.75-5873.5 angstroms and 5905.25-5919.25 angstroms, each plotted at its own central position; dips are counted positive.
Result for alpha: 0.8 angstroms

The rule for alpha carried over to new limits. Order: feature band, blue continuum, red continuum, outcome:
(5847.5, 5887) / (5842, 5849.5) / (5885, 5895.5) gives -1.1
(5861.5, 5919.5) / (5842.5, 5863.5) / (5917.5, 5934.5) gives 0.3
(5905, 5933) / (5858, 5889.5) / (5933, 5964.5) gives -0.4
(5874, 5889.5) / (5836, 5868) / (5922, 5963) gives -0.3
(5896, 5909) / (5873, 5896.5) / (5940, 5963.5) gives 0.0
